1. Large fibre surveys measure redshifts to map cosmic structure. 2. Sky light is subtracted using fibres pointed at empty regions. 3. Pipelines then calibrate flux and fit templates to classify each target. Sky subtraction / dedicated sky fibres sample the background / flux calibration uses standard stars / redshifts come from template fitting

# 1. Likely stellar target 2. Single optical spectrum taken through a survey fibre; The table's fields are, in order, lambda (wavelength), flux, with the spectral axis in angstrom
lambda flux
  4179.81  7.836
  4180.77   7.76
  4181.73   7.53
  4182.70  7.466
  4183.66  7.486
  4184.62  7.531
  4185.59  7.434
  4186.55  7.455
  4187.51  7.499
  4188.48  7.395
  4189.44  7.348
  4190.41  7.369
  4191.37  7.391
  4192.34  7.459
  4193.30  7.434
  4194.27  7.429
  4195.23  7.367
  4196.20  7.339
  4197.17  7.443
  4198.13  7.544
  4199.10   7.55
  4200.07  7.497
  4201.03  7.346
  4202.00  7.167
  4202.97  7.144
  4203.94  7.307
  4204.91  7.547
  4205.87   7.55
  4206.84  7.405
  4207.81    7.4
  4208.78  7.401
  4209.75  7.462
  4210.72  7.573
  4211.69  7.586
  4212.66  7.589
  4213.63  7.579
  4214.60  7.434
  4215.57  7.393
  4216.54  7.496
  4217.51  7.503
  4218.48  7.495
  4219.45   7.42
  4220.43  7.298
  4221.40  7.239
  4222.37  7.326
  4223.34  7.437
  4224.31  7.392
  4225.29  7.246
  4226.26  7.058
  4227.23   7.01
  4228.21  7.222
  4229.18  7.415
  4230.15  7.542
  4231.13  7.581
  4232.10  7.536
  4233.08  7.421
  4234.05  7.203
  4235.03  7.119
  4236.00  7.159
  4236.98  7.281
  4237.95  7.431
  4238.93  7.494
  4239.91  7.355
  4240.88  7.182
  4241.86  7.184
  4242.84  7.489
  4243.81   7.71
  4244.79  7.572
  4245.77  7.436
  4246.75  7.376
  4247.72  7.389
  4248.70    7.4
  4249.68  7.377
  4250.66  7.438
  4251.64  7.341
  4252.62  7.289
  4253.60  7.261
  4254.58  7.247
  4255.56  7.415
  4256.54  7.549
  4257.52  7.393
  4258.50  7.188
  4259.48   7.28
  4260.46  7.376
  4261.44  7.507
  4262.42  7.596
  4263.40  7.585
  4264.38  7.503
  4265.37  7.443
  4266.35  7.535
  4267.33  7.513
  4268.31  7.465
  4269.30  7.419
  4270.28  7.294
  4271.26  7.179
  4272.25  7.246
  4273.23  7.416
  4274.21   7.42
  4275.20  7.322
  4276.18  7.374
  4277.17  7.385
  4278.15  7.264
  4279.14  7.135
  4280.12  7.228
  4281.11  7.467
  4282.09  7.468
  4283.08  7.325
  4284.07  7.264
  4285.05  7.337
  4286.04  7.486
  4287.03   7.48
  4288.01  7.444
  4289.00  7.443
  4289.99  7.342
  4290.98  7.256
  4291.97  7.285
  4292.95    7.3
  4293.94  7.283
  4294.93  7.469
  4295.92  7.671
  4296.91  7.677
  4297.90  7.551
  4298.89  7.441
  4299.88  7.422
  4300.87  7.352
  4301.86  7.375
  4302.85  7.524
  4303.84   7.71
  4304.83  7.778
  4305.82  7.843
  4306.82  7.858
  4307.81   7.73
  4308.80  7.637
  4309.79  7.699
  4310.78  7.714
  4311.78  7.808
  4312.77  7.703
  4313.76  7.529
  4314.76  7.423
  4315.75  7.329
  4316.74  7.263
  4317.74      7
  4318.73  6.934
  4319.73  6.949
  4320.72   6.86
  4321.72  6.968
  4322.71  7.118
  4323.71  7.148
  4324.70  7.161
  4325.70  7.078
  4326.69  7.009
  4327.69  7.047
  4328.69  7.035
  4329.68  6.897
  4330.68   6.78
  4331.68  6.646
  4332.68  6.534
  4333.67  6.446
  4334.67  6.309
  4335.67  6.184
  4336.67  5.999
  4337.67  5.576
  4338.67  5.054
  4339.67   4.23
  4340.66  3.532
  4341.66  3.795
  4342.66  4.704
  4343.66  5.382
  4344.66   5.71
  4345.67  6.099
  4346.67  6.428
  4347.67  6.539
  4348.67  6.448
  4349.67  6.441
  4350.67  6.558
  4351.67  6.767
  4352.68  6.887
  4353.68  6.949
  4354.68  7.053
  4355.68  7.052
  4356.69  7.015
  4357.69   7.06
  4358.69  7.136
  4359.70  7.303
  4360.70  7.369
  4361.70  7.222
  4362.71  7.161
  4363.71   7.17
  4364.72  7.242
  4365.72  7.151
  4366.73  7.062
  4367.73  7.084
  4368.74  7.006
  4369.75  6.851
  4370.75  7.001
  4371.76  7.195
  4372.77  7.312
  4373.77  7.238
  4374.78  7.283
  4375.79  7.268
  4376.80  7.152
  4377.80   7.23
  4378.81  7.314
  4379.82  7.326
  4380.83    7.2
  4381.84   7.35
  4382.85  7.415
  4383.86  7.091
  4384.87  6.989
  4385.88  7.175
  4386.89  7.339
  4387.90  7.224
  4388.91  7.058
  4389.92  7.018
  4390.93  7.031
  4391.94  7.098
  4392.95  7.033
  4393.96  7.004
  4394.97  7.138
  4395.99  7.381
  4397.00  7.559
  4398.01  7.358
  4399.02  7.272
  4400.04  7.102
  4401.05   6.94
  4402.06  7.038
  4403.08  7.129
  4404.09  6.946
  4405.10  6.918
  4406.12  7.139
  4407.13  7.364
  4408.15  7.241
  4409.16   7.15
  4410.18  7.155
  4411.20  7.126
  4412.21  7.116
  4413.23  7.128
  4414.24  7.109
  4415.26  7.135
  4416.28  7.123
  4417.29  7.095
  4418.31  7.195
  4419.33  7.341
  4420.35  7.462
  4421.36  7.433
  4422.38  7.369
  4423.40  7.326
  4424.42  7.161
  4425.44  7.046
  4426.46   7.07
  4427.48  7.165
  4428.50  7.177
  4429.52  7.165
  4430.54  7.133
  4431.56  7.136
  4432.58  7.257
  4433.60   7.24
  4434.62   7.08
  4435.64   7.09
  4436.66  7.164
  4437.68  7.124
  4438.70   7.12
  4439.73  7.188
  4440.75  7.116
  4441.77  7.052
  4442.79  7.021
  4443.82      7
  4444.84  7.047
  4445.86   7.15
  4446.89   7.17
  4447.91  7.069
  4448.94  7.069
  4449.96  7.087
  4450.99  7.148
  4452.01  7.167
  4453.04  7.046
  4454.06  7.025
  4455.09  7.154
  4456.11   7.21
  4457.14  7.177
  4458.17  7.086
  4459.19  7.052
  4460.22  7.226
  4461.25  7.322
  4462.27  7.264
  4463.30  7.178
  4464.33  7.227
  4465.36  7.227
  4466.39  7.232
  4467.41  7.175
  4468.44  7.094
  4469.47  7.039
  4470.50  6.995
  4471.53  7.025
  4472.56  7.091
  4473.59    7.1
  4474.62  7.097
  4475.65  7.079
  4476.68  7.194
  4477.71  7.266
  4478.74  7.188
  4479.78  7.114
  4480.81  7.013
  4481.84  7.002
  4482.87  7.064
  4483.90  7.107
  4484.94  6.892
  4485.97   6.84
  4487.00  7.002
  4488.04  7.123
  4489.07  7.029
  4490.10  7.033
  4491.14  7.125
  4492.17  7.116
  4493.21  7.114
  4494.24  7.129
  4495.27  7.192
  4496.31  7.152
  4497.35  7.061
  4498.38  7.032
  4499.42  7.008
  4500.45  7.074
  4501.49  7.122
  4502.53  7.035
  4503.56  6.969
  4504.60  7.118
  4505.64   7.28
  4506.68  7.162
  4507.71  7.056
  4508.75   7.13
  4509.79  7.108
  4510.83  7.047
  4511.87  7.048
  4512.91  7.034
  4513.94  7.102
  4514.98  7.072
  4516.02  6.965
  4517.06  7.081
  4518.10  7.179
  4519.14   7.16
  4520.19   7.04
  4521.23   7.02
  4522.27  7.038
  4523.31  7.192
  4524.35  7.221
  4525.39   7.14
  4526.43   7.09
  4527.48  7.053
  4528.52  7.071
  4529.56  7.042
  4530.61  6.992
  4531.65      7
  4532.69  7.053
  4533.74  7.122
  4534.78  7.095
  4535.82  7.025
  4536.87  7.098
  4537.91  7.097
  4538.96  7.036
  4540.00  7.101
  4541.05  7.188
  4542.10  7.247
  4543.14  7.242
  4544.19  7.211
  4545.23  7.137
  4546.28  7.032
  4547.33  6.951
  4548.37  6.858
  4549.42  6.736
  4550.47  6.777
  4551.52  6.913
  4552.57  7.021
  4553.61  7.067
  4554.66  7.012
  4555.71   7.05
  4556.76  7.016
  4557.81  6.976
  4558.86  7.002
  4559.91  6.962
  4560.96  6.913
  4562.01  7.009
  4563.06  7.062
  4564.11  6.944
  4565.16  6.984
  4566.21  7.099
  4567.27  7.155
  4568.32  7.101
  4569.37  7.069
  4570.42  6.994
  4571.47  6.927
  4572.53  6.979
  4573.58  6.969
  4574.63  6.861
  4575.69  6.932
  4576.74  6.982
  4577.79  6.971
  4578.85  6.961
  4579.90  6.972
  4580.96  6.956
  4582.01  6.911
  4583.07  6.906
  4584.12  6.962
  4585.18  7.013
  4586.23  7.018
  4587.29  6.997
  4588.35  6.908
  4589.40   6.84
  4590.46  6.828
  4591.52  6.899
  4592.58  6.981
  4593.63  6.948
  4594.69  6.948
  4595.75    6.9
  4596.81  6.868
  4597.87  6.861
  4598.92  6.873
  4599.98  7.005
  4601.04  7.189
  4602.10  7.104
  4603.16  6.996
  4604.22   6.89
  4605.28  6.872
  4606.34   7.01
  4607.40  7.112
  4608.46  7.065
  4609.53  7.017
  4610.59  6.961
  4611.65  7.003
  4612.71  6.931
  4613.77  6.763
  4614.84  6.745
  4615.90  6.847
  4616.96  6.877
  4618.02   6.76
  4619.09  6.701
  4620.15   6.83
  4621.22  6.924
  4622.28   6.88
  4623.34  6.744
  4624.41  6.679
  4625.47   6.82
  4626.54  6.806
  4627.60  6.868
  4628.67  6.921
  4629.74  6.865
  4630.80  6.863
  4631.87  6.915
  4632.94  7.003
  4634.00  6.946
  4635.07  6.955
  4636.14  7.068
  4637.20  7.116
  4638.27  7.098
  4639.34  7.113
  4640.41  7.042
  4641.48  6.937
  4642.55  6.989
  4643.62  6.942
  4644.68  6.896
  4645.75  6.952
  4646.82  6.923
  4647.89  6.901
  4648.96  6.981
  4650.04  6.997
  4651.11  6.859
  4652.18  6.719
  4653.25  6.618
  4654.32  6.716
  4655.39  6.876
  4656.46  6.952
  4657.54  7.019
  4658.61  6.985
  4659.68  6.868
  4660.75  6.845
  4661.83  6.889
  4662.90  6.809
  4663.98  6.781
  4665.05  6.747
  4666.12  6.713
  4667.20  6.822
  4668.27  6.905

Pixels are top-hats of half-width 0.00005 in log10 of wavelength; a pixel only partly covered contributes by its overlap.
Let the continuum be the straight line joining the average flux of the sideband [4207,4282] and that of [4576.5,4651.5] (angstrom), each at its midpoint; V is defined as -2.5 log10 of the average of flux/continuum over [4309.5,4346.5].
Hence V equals 0.12 mag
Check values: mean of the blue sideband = 7.39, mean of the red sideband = 6.93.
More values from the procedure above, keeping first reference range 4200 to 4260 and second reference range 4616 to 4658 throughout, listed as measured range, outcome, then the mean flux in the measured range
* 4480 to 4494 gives 0.005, 7.04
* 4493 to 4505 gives -0.004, 7.09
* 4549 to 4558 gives 0.007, 6.95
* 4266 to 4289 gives -0.007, 7.37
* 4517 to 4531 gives -0.009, 7.09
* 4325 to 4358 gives 0.166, 6.22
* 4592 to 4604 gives -0.004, 6.97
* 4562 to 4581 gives -0.003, 7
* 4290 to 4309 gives -0.034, 7.53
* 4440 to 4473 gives -0.002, 7.12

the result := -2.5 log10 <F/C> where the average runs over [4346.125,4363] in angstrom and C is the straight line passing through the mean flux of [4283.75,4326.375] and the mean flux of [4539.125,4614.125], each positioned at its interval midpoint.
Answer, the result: 0.07 mag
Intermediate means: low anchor 7.41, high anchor 6.99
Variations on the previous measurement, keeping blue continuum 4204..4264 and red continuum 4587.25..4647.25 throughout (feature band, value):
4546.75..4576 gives 0.003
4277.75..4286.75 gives 0.001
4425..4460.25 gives 0.003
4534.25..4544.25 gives -0.017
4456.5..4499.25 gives -0.002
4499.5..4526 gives -0.006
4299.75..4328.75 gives -0.011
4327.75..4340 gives 0.174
